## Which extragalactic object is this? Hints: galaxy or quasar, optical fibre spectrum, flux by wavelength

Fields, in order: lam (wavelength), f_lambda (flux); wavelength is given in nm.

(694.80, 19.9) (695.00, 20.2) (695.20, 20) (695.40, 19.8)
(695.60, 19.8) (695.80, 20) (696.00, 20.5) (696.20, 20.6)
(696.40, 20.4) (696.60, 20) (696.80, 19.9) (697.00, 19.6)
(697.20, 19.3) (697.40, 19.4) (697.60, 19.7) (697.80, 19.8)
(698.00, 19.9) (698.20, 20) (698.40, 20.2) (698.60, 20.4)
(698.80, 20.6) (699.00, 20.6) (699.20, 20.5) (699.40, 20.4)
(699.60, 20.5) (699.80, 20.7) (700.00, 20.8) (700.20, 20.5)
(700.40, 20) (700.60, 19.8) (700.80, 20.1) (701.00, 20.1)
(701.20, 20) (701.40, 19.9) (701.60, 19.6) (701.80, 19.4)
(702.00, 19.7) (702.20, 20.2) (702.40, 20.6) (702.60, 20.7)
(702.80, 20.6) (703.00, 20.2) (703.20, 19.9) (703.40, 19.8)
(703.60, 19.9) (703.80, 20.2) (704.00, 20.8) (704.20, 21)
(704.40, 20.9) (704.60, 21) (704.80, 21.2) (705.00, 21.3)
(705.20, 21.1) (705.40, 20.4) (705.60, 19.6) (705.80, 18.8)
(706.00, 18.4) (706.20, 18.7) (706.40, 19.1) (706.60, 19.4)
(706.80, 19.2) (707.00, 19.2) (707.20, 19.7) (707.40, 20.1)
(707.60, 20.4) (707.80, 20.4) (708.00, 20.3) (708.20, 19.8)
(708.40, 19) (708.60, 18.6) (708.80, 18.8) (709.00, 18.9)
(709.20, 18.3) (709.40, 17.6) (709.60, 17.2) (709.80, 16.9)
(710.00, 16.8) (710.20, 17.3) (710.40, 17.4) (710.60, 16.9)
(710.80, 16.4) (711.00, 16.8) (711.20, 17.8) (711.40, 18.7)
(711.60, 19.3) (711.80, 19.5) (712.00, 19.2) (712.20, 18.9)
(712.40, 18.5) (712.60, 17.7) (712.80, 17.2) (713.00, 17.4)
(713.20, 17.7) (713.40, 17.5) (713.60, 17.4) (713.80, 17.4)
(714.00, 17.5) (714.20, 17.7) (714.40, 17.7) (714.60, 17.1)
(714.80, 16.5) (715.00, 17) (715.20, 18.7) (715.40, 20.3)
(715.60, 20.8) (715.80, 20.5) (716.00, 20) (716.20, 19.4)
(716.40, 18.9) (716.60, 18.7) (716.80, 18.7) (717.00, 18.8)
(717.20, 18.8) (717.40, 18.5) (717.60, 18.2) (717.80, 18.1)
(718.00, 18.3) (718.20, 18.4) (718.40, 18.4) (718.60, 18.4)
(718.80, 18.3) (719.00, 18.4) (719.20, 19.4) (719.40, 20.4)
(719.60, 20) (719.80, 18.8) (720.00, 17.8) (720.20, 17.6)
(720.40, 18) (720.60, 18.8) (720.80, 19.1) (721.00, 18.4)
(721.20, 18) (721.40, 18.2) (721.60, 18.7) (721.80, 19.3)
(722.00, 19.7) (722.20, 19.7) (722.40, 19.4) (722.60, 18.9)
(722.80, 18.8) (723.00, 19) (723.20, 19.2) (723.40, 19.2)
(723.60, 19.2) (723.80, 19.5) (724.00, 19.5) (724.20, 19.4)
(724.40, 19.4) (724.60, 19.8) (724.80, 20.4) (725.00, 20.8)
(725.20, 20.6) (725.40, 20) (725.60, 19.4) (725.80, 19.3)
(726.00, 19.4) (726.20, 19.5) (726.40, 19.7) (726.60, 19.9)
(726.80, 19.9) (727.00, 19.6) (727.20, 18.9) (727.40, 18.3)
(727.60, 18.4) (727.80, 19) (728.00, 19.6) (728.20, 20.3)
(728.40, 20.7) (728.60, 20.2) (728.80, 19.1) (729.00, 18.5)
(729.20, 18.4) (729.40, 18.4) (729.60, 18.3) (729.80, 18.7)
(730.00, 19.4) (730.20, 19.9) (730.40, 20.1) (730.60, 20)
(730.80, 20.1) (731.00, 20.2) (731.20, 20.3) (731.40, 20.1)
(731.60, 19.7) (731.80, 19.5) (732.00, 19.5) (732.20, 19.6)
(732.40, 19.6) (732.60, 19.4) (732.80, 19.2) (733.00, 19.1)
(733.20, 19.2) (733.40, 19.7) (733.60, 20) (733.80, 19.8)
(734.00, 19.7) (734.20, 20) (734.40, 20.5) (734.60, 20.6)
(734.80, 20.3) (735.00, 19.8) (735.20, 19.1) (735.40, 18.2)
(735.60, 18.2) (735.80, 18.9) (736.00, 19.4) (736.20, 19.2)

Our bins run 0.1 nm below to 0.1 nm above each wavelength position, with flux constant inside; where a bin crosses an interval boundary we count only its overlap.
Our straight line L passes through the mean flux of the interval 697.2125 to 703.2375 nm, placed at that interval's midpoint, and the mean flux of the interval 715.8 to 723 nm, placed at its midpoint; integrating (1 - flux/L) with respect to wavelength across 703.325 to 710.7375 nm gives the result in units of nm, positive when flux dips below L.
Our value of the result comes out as 0.15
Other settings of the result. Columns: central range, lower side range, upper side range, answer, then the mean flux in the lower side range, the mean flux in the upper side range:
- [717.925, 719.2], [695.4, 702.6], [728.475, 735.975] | 0.08 nm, 20.1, 19.5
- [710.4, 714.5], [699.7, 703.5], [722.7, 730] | 0.41 nm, 20.1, 19.4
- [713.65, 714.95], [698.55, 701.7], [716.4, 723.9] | 0.13 nm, 20.3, 18.8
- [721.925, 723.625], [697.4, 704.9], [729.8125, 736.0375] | 0.05 nm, 20.3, 19.6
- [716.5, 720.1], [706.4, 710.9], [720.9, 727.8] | 0.07 nm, 18.6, 19.3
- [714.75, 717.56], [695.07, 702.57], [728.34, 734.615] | 0.12 nm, 20.1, 19.6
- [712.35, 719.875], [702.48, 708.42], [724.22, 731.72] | 0.52 nm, 20.1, 19.6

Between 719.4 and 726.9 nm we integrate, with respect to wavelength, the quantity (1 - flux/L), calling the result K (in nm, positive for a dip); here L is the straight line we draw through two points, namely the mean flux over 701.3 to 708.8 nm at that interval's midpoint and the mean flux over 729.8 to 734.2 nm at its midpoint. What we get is 0.20 nm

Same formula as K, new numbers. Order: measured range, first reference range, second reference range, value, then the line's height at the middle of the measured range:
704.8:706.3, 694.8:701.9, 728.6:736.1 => 0.008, 20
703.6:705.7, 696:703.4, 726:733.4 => -0.073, 20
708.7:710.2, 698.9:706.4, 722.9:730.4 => 0.167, 20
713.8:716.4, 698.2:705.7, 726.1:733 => 0.178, 19.9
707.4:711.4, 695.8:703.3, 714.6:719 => 0.222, 19.3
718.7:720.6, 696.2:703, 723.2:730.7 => 0.087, 19.6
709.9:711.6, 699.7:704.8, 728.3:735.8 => 0.227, 20.1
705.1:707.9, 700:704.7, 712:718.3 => 0.001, 19.6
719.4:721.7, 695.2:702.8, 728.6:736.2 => 0.132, 19.7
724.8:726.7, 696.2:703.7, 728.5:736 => -0.025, 19.6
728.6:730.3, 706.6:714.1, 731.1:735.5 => 0.047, 19.5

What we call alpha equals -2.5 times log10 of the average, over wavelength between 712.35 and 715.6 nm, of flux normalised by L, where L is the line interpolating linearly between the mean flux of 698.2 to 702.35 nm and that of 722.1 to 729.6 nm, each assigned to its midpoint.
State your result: 0.12 mag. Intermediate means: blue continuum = 20.2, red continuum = 19.4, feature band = 17.8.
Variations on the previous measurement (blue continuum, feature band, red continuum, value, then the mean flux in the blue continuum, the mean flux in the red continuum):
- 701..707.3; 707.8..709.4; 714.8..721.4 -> 0.030 mag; 20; 18.8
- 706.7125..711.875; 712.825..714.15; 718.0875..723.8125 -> 0.069 mag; 18.5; 18.9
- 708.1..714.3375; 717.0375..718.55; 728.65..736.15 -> 0.001 mag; 17.9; 19.5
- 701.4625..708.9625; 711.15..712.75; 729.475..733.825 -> 0.066 mag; 19.9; 19.6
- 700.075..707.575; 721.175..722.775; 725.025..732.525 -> 0.036 mag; 20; 19.5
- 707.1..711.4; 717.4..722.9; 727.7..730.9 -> 0.013 mag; 18.4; 19.4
